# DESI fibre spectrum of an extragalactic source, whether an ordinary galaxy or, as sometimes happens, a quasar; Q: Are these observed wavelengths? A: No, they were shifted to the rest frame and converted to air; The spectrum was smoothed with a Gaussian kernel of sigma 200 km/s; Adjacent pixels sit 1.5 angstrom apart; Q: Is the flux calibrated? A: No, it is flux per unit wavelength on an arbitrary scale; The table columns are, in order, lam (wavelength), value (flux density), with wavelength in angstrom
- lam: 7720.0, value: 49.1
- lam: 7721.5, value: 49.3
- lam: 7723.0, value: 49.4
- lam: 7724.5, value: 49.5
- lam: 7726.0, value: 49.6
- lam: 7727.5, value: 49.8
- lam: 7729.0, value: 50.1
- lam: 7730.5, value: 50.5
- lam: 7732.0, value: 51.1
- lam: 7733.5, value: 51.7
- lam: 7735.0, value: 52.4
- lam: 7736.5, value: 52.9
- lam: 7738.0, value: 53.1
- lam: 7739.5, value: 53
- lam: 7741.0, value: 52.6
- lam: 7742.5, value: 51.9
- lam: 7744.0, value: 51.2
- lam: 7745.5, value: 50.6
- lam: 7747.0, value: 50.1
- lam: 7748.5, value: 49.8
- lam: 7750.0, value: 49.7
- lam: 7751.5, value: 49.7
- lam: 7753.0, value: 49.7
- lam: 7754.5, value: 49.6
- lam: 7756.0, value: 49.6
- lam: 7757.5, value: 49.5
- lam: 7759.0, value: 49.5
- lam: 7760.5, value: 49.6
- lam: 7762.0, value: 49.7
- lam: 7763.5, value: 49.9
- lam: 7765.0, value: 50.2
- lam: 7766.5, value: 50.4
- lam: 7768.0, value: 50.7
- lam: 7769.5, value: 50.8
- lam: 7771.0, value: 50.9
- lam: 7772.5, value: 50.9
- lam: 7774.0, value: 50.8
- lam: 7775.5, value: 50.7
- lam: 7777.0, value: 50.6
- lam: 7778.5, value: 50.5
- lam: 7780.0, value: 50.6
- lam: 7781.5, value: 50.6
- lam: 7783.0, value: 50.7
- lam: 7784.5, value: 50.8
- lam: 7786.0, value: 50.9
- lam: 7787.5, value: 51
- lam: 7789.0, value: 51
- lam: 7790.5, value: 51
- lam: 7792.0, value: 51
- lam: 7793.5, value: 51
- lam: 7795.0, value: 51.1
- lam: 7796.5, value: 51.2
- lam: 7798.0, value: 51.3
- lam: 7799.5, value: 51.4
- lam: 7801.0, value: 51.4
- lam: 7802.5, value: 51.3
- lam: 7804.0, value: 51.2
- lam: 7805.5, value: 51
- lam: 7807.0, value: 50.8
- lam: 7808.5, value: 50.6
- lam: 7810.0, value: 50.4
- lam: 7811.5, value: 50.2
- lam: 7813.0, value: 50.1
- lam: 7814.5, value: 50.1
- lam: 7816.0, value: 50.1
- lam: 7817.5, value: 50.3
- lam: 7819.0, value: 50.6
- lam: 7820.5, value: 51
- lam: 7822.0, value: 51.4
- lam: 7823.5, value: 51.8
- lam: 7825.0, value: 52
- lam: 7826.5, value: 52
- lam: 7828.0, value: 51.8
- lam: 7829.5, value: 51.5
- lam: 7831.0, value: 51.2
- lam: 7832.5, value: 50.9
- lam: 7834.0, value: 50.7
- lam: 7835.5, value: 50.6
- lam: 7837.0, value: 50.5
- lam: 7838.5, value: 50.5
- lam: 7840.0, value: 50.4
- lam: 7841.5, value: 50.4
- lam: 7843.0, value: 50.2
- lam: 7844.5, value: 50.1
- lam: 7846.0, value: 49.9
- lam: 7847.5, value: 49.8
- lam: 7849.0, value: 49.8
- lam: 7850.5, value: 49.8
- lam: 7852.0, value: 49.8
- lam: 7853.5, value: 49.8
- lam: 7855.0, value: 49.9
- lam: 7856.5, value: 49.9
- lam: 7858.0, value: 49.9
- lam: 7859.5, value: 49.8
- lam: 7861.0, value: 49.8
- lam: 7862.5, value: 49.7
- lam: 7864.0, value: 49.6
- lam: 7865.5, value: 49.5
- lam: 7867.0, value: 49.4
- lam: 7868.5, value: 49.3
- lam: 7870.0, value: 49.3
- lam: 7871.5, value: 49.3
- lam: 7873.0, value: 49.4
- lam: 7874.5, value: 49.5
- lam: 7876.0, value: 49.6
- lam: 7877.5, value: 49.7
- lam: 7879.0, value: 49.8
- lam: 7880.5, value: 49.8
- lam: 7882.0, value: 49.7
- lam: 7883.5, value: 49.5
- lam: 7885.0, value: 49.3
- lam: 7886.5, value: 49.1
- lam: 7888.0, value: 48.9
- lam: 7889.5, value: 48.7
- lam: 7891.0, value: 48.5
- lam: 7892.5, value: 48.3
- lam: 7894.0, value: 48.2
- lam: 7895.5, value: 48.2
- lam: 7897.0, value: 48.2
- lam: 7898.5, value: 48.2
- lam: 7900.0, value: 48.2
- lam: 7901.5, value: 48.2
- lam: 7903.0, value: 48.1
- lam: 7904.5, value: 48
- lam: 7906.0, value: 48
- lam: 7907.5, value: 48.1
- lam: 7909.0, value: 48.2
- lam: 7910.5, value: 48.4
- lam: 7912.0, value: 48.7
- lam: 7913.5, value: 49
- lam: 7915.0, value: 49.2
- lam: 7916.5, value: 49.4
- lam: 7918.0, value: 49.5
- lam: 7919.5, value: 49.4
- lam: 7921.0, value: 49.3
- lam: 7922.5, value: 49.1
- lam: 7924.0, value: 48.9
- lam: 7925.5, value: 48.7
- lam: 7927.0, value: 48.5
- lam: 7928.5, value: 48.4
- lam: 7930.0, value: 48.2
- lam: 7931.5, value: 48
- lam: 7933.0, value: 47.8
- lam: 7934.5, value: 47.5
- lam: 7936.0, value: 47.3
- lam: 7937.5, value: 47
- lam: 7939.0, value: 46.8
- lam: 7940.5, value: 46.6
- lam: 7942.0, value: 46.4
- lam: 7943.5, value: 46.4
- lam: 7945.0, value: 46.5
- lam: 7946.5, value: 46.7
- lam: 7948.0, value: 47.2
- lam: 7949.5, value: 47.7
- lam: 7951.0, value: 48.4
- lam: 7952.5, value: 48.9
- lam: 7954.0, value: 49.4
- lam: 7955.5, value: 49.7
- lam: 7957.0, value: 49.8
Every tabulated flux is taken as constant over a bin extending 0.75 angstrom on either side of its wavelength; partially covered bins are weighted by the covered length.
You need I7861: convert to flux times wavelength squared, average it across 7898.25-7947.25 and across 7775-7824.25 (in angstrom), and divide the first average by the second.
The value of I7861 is 0.98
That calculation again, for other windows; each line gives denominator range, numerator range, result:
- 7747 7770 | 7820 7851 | 1.04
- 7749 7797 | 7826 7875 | 1.01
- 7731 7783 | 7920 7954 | 0.99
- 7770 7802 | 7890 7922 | 0.98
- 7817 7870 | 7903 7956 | 0.98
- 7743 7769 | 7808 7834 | 1.04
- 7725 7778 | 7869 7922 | 1.00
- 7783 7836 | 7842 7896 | 0.99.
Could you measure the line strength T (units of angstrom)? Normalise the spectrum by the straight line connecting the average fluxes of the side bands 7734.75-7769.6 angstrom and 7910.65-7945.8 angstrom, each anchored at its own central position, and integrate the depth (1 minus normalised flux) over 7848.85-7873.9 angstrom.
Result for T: -0.3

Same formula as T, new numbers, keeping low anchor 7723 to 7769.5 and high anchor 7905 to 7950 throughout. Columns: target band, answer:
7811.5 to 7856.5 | -1.12 angstrom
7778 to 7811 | -0.69 angstrom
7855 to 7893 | -0.50 angstrom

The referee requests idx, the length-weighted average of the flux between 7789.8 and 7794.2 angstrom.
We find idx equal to 51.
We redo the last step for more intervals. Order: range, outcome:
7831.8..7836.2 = 50.7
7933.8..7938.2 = 47.3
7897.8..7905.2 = 48.1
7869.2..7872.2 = 49.3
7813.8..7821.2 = 50.4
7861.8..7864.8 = 49.6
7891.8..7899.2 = 48.2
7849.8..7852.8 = 49.8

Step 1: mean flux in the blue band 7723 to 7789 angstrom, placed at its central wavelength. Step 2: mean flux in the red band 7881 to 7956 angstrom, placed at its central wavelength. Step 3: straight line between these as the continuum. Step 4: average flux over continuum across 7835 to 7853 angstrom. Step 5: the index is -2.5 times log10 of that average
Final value -0.02 mag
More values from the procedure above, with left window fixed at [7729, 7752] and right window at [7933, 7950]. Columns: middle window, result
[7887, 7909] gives -0.01 mag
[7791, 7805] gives -0.02 mag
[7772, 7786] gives 0.00 mag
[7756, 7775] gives 0.01 mag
